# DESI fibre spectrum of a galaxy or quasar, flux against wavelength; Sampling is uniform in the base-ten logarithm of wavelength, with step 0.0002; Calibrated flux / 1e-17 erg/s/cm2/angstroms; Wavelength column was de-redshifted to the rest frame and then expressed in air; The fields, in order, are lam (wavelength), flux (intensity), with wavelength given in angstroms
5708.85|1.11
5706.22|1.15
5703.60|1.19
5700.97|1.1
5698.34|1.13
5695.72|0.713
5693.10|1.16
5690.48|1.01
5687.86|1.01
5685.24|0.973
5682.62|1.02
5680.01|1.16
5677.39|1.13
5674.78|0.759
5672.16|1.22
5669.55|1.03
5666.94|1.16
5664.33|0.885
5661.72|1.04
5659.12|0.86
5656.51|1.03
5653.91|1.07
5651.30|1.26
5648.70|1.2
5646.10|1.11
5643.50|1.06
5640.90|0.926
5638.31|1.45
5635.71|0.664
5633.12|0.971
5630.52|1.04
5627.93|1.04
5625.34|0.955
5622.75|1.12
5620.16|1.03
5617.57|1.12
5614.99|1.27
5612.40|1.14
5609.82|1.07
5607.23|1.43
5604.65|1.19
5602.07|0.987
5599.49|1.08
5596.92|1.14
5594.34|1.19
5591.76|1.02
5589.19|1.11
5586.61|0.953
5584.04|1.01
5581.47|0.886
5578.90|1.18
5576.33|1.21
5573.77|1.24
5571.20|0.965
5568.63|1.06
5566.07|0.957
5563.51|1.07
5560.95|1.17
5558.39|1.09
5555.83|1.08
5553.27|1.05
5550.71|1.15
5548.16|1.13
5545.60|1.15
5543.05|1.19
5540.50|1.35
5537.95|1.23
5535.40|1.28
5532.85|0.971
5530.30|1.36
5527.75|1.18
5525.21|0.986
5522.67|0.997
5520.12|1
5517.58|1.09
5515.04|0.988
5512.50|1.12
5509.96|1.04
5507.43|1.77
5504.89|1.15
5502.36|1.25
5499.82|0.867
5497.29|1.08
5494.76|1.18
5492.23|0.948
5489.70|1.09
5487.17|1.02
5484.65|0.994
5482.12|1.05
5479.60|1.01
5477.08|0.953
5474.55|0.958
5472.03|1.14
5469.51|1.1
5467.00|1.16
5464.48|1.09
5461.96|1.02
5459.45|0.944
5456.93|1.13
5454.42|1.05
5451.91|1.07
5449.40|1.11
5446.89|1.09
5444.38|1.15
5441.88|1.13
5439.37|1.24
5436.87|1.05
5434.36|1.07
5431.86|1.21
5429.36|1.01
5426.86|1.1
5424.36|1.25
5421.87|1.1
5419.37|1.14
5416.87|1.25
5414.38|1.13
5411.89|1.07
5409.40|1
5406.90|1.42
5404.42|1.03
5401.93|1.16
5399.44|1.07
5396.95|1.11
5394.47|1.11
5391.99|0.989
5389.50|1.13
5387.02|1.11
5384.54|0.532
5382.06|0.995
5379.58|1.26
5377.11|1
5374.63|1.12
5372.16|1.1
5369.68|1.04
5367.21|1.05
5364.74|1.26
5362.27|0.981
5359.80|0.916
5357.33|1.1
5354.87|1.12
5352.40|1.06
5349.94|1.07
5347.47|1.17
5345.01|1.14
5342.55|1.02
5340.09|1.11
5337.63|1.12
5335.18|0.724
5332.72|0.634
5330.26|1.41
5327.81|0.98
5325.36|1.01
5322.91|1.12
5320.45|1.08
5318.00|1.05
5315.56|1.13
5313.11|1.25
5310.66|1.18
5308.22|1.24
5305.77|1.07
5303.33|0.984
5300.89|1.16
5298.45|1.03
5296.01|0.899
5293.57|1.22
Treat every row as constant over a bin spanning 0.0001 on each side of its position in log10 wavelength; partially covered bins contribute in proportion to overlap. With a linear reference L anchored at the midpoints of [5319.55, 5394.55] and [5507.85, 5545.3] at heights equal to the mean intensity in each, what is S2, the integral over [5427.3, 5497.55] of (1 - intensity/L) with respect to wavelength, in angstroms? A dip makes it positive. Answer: 2.1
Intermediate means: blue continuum 1.05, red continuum 1.14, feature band 1.07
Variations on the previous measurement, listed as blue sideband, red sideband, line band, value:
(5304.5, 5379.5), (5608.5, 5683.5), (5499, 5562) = -4.68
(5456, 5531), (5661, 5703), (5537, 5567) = -1.83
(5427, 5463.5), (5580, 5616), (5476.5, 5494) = 1.25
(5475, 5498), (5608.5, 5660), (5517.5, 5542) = -2.44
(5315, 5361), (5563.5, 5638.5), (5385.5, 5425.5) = -2.55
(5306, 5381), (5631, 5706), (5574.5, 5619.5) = -2.66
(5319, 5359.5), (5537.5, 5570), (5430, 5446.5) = -0.74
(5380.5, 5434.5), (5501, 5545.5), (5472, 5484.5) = 1.46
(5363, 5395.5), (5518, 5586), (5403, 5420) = -1.38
